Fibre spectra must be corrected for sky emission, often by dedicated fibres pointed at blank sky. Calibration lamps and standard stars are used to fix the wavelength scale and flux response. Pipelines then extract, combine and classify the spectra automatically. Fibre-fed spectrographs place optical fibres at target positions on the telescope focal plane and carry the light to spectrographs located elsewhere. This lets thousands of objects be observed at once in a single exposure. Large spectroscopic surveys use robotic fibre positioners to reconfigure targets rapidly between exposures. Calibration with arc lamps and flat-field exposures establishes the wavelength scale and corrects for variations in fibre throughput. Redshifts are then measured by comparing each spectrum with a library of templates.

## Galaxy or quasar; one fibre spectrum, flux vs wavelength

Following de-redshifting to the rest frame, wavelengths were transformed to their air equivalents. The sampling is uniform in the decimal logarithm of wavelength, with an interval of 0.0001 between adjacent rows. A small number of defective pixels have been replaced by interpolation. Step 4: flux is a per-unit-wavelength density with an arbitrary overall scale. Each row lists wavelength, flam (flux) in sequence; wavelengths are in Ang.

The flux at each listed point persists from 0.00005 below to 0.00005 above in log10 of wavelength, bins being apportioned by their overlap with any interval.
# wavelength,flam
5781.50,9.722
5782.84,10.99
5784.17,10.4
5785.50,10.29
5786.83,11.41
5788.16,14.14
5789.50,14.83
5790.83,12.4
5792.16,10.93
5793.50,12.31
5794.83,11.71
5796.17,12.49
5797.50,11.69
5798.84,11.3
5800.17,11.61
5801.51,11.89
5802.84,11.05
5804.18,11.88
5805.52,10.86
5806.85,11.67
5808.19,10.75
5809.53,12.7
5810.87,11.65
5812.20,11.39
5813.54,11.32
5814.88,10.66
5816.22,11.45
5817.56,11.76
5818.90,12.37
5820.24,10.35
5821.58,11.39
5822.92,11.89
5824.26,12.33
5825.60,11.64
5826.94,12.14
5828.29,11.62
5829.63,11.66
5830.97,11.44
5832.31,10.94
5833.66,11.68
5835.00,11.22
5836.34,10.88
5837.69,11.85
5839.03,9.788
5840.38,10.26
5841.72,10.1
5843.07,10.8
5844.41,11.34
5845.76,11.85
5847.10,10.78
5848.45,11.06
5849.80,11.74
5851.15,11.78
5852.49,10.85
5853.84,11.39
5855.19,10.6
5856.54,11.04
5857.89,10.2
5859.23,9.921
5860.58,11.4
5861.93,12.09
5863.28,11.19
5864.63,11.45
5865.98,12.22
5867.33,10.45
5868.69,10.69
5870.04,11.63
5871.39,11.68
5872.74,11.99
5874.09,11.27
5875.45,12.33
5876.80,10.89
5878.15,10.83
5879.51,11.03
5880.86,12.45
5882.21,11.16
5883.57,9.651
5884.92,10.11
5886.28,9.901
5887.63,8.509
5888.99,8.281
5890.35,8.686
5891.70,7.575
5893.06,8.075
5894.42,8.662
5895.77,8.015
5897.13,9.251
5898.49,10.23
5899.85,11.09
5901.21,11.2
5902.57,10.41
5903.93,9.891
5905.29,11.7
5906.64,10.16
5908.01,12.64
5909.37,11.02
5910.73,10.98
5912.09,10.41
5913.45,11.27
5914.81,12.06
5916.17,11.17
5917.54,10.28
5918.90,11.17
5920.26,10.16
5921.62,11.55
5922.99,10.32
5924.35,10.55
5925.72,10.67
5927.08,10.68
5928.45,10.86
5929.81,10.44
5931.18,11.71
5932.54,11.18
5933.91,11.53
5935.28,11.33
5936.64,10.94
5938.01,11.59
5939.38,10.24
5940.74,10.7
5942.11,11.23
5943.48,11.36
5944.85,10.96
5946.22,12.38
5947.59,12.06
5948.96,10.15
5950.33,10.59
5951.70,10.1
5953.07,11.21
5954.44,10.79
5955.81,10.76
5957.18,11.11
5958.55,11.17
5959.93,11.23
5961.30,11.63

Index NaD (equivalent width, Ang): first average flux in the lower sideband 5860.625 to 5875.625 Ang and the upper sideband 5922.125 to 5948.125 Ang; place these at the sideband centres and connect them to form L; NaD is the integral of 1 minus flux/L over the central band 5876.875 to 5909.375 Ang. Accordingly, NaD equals 3.8 Ang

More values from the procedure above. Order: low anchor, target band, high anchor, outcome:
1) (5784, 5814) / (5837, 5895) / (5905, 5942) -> 3.51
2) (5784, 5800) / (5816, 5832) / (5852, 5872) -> -0.06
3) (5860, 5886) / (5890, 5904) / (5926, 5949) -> 2.32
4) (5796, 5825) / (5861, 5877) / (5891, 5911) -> -1.41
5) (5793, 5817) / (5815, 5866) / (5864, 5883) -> 1.06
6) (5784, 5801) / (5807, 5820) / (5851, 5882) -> 0.30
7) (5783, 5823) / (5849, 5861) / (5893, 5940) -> 0.26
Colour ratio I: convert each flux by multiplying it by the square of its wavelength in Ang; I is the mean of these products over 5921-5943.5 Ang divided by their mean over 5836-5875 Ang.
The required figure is 1.01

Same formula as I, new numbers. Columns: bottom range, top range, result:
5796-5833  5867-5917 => 0.93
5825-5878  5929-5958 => 1.02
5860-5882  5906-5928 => 0.97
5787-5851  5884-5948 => 0.94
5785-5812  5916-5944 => 0.96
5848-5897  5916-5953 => 1.06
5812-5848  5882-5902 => 0.84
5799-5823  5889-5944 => 0.95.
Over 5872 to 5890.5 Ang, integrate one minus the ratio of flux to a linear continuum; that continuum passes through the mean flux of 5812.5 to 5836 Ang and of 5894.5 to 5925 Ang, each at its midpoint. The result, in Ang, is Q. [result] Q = 0.7 Ang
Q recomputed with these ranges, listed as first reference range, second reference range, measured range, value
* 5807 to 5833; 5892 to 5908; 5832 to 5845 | 0.3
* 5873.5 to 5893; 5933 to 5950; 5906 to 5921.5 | -0.5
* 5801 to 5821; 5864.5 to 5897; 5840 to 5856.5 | -0.4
